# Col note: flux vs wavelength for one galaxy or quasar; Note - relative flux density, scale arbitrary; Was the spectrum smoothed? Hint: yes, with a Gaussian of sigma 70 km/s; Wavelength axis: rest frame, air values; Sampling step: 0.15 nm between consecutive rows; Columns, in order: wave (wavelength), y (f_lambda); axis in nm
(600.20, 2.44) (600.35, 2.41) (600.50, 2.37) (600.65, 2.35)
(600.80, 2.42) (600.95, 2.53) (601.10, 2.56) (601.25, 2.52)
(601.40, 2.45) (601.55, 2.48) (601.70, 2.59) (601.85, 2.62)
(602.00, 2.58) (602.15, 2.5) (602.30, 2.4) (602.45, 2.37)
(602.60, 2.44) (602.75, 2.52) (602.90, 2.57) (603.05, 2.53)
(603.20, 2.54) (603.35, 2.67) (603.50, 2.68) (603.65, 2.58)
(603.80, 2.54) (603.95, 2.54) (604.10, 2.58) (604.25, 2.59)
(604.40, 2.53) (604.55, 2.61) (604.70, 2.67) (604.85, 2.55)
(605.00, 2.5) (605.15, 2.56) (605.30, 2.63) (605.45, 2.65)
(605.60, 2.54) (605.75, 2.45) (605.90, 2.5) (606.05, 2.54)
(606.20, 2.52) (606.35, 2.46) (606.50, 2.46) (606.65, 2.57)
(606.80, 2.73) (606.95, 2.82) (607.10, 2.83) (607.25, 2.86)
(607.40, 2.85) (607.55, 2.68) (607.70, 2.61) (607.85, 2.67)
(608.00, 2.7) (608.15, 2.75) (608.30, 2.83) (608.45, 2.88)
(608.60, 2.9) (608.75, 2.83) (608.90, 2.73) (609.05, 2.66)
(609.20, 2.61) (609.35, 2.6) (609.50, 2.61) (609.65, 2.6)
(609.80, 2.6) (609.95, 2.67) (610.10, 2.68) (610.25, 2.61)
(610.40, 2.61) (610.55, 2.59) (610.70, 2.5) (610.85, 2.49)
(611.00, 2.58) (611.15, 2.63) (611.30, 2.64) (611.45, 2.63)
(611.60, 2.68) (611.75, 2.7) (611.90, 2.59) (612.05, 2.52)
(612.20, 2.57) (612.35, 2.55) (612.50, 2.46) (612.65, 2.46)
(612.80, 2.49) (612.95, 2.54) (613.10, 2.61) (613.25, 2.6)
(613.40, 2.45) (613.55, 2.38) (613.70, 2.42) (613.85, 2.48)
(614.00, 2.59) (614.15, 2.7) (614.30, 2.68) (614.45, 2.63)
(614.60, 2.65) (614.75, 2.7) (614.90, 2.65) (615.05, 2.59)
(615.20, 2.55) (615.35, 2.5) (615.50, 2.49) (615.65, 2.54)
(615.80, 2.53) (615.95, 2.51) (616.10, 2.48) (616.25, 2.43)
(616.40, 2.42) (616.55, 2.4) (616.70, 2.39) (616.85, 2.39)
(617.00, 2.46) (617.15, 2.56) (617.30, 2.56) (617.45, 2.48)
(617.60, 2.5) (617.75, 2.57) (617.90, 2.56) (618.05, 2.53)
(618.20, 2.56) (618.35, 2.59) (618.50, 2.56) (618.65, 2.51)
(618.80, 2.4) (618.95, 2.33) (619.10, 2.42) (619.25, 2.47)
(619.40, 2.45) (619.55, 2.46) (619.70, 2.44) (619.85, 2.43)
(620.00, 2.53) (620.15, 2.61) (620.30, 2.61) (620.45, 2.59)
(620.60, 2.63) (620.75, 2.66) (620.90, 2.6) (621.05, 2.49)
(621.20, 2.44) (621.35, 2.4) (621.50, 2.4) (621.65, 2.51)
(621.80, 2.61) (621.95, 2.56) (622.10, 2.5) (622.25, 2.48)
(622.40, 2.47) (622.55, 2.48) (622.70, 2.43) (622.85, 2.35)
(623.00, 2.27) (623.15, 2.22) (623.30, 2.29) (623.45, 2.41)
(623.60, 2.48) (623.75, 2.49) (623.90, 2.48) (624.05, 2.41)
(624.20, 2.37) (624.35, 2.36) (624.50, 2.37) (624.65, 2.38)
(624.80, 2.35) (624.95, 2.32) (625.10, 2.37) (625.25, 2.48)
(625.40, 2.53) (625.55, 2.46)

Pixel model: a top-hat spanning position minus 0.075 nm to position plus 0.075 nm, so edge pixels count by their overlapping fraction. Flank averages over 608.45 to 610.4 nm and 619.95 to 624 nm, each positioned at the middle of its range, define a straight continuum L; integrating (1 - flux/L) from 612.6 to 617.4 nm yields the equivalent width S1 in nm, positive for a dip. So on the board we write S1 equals 0.12 nm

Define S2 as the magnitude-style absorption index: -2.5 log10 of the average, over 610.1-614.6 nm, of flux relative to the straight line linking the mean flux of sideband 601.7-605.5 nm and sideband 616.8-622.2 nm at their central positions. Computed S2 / -0.02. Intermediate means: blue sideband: 2.56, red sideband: 2.51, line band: 2.57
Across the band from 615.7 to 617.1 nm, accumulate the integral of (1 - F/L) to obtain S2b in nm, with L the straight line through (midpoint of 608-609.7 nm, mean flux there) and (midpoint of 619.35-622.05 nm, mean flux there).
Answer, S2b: 0.08 nm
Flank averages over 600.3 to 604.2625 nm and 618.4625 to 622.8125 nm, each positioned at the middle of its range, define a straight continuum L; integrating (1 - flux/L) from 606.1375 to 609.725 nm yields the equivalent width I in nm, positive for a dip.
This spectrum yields -0.27 nm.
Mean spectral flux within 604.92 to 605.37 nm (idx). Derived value 2.56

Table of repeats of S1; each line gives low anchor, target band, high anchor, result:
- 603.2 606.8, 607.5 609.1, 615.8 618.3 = -0.13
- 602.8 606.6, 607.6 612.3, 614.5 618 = -0.21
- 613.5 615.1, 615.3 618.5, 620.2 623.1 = 0.07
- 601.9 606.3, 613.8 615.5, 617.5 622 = -0.06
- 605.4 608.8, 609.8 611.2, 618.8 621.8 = 0.02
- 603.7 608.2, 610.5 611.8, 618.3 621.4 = -0.01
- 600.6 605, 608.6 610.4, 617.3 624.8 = -0.11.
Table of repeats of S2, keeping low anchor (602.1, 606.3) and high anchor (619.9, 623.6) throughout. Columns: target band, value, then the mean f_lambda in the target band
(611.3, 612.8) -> -0.02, 2.57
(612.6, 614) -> 0.01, 2.5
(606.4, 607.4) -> -0.07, 2.72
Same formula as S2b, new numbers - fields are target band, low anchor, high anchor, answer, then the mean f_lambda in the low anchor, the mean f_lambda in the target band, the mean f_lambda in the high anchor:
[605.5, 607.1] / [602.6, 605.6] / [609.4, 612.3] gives 0.01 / 2.58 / 2.57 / 2.6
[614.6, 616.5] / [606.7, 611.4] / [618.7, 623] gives 0.03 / 2.69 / 2.54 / 2.49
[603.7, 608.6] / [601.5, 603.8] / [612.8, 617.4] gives -0.19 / 2.54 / 2.64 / 2.53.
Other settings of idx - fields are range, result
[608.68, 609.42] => 2.69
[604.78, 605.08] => 2.53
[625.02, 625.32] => 2.42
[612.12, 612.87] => 2.51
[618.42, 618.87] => 2.49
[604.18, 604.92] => 2.59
